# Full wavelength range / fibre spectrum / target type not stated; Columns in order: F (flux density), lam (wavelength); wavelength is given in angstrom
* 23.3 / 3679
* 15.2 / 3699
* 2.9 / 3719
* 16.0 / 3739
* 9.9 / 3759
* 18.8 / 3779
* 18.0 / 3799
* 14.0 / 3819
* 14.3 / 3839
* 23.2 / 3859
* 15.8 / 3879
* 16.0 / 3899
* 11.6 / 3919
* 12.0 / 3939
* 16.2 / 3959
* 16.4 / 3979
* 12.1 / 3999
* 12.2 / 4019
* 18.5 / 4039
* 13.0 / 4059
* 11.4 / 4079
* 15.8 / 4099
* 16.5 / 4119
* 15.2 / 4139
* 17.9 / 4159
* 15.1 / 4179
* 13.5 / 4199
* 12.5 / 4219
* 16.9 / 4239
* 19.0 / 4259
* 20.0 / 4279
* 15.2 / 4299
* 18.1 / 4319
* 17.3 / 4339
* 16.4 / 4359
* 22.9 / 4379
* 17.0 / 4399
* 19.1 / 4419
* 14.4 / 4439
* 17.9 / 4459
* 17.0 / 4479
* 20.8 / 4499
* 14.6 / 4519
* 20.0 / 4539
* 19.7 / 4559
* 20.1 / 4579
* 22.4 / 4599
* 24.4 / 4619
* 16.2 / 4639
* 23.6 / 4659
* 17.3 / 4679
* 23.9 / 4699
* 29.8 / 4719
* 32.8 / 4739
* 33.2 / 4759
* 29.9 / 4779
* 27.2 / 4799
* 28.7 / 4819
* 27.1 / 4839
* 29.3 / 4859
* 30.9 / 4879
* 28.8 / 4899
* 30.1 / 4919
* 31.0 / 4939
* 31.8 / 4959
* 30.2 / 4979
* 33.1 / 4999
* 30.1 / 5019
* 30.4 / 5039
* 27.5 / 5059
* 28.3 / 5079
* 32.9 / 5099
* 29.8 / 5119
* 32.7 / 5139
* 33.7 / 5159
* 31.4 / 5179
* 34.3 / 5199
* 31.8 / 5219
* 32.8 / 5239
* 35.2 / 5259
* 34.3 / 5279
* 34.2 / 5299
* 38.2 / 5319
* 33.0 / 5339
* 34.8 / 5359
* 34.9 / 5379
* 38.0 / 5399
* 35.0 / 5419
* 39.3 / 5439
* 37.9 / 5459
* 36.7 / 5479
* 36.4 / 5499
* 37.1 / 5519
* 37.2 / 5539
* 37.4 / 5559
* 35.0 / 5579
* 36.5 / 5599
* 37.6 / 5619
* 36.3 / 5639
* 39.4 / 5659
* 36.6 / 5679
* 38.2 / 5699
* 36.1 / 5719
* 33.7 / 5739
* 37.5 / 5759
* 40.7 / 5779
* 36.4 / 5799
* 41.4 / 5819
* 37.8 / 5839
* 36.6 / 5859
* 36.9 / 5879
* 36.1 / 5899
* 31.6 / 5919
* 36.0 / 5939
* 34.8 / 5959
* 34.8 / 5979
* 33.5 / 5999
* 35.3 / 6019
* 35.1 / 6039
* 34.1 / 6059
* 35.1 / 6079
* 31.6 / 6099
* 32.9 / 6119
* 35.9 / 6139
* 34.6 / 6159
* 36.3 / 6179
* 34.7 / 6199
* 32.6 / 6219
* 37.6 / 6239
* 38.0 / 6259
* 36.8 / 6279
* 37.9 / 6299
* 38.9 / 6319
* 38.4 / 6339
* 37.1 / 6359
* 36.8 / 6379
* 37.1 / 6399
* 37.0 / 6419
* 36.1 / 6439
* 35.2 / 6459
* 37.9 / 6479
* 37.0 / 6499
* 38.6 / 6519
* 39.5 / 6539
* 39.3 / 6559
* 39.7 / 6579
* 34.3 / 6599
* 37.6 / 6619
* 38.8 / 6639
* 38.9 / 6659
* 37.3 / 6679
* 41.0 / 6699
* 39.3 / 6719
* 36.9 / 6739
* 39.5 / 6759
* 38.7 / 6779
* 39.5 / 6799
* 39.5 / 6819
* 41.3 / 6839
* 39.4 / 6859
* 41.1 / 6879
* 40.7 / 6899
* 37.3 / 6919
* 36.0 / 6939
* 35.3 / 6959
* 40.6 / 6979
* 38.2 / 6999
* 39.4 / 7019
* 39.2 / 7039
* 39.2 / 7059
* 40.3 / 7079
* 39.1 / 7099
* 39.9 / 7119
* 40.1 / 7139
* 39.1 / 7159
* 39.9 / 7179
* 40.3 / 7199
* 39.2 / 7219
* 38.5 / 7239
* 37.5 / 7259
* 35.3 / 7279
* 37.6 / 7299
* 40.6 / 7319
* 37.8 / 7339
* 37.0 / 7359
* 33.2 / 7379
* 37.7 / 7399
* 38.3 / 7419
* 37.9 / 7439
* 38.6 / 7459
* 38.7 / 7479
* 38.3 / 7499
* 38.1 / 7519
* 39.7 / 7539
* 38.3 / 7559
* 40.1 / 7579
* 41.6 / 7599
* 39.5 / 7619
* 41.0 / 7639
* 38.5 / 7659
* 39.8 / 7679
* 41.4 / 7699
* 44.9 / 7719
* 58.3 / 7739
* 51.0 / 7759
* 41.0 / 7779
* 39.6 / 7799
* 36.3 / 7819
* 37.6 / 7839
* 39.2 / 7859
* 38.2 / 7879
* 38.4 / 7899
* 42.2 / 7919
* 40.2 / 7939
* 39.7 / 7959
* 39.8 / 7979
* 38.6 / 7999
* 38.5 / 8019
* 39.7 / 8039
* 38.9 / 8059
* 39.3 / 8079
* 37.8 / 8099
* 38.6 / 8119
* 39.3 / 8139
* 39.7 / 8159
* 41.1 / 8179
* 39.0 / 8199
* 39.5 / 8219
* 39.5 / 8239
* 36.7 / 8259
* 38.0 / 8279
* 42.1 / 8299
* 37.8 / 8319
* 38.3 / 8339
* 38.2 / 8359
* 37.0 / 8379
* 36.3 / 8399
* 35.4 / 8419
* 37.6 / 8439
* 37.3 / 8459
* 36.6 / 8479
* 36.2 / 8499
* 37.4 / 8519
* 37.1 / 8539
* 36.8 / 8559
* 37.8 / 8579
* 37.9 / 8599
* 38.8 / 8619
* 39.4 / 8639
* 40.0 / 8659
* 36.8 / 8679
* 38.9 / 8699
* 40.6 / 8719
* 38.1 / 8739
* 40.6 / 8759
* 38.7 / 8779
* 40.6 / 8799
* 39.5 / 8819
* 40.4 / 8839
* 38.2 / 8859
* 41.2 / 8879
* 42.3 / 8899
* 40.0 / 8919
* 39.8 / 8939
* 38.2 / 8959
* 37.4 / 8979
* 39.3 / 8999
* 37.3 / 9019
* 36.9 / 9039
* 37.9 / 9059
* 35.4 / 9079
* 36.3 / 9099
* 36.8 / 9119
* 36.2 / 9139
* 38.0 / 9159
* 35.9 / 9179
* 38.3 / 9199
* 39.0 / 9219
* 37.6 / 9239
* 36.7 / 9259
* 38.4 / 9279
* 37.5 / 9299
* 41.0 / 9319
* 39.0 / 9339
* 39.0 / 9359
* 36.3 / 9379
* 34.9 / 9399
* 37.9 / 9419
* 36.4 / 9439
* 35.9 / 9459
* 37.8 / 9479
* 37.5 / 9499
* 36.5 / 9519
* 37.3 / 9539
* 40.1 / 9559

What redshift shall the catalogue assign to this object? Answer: 0.179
